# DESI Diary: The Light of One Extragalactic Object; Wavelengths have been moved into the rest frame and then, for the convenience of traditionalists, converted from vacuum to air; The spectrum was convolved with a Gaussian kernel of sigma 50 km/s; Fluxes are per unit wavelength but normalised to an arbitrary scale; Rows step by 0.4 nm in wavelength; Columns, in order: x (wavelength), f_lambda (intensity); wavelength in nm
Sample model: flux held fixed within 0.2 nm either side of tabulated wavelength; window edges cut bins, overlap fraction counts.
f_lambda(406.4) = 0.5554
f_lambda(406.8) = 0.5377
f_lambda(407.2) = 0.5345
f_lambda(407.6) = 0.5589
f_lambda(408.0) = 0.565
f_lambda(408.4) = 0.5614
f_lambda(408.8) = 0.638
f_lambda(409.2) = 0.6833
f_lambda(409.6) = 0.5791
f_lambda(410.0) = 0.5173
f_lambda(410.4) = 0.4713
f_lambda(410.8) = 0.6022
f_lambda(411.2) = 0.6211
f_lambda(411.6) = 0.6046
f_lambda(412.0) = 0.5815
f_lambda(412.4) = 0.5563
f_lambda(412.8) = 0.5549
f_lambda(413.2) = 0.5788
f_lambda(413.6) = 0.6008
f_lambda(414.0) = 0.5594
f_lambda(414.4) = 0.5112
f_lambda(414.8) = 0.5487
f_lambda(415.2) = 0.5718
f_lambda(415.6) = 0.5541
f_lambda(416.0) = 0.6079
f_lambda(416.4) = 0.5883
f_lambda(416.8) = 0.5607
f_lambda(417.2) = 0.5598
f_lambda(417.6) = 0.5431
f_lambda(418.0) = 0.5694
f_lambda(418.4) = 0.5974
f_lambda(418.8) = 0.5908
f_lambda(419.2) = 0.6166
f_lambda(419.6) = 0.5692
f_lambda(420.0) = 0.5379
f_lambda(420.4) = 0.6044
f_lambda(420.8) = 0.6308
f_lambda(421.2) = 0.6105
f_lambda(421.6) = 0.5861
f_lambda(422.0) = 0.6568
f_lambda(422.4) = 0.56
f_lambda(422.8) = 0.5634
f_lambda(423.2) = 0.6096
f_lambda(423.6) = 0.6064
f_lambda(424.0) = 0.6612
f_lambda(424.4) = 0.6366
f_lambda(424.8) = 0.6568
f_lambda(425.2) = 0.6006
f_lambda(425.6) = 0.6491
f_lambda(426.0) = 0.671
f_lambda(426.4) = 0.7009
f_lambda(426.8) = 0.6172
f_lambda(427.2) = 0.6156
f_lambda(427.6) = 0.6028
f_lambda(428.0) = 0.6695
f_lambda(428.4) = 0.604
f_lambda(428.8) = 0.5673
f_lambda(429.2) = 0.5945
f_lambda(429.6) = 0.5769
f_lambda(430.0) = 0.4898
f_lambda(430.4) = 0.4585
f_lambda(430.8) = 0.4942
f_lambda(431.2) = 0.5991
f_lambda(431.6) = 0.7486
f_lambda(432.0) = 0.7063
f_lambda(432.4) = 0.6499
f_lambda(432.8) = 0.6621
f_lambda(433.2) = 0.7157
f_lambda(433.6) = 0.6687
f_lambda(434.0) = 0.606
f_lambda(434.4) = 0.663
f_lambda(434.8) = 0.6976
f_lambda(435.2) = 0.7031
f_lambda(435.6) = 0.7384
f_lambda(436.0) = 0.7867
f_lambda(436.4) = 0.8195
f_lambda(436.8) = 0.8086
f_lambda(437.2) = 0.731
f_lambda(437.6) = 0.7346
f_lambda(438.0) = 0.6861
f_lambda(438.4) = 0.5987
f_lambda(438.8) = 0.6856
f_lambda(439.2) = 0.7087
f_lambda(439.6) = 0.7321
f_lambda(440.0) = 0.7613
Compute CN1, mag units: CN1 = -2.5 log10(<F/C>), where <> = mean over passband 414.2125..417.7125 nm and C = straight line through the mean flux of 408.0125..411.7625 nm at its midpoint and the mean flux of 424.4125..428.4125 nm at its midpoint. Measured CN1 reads 0.08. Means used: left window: 0.585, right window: 0.64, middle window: 0.561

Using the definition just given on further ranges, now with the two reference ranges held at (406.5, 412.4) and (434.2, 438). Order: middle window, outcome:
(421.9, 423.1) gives 0.11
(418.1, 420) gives 0.08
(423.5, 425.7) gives 0.05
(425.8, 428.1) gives 0.06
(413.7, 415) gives 0.11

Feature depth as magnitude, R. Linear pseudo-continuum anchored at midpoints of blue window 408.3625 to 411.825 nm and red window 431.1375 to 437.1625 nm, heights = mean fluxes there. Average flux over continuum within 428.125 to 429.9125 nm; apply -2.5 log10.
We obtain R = 0.17 mag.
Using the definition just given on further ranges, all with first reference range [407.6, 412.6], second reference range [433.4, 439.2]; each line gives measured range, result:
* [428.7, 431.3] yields 0.25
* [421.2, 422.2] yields 0.03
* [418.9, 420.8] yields 0.07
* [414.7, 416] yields 0.07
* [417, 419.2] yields 0.08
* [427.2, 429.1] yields 0.10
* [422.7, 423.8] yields 0.09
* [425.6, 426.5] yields -0.03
